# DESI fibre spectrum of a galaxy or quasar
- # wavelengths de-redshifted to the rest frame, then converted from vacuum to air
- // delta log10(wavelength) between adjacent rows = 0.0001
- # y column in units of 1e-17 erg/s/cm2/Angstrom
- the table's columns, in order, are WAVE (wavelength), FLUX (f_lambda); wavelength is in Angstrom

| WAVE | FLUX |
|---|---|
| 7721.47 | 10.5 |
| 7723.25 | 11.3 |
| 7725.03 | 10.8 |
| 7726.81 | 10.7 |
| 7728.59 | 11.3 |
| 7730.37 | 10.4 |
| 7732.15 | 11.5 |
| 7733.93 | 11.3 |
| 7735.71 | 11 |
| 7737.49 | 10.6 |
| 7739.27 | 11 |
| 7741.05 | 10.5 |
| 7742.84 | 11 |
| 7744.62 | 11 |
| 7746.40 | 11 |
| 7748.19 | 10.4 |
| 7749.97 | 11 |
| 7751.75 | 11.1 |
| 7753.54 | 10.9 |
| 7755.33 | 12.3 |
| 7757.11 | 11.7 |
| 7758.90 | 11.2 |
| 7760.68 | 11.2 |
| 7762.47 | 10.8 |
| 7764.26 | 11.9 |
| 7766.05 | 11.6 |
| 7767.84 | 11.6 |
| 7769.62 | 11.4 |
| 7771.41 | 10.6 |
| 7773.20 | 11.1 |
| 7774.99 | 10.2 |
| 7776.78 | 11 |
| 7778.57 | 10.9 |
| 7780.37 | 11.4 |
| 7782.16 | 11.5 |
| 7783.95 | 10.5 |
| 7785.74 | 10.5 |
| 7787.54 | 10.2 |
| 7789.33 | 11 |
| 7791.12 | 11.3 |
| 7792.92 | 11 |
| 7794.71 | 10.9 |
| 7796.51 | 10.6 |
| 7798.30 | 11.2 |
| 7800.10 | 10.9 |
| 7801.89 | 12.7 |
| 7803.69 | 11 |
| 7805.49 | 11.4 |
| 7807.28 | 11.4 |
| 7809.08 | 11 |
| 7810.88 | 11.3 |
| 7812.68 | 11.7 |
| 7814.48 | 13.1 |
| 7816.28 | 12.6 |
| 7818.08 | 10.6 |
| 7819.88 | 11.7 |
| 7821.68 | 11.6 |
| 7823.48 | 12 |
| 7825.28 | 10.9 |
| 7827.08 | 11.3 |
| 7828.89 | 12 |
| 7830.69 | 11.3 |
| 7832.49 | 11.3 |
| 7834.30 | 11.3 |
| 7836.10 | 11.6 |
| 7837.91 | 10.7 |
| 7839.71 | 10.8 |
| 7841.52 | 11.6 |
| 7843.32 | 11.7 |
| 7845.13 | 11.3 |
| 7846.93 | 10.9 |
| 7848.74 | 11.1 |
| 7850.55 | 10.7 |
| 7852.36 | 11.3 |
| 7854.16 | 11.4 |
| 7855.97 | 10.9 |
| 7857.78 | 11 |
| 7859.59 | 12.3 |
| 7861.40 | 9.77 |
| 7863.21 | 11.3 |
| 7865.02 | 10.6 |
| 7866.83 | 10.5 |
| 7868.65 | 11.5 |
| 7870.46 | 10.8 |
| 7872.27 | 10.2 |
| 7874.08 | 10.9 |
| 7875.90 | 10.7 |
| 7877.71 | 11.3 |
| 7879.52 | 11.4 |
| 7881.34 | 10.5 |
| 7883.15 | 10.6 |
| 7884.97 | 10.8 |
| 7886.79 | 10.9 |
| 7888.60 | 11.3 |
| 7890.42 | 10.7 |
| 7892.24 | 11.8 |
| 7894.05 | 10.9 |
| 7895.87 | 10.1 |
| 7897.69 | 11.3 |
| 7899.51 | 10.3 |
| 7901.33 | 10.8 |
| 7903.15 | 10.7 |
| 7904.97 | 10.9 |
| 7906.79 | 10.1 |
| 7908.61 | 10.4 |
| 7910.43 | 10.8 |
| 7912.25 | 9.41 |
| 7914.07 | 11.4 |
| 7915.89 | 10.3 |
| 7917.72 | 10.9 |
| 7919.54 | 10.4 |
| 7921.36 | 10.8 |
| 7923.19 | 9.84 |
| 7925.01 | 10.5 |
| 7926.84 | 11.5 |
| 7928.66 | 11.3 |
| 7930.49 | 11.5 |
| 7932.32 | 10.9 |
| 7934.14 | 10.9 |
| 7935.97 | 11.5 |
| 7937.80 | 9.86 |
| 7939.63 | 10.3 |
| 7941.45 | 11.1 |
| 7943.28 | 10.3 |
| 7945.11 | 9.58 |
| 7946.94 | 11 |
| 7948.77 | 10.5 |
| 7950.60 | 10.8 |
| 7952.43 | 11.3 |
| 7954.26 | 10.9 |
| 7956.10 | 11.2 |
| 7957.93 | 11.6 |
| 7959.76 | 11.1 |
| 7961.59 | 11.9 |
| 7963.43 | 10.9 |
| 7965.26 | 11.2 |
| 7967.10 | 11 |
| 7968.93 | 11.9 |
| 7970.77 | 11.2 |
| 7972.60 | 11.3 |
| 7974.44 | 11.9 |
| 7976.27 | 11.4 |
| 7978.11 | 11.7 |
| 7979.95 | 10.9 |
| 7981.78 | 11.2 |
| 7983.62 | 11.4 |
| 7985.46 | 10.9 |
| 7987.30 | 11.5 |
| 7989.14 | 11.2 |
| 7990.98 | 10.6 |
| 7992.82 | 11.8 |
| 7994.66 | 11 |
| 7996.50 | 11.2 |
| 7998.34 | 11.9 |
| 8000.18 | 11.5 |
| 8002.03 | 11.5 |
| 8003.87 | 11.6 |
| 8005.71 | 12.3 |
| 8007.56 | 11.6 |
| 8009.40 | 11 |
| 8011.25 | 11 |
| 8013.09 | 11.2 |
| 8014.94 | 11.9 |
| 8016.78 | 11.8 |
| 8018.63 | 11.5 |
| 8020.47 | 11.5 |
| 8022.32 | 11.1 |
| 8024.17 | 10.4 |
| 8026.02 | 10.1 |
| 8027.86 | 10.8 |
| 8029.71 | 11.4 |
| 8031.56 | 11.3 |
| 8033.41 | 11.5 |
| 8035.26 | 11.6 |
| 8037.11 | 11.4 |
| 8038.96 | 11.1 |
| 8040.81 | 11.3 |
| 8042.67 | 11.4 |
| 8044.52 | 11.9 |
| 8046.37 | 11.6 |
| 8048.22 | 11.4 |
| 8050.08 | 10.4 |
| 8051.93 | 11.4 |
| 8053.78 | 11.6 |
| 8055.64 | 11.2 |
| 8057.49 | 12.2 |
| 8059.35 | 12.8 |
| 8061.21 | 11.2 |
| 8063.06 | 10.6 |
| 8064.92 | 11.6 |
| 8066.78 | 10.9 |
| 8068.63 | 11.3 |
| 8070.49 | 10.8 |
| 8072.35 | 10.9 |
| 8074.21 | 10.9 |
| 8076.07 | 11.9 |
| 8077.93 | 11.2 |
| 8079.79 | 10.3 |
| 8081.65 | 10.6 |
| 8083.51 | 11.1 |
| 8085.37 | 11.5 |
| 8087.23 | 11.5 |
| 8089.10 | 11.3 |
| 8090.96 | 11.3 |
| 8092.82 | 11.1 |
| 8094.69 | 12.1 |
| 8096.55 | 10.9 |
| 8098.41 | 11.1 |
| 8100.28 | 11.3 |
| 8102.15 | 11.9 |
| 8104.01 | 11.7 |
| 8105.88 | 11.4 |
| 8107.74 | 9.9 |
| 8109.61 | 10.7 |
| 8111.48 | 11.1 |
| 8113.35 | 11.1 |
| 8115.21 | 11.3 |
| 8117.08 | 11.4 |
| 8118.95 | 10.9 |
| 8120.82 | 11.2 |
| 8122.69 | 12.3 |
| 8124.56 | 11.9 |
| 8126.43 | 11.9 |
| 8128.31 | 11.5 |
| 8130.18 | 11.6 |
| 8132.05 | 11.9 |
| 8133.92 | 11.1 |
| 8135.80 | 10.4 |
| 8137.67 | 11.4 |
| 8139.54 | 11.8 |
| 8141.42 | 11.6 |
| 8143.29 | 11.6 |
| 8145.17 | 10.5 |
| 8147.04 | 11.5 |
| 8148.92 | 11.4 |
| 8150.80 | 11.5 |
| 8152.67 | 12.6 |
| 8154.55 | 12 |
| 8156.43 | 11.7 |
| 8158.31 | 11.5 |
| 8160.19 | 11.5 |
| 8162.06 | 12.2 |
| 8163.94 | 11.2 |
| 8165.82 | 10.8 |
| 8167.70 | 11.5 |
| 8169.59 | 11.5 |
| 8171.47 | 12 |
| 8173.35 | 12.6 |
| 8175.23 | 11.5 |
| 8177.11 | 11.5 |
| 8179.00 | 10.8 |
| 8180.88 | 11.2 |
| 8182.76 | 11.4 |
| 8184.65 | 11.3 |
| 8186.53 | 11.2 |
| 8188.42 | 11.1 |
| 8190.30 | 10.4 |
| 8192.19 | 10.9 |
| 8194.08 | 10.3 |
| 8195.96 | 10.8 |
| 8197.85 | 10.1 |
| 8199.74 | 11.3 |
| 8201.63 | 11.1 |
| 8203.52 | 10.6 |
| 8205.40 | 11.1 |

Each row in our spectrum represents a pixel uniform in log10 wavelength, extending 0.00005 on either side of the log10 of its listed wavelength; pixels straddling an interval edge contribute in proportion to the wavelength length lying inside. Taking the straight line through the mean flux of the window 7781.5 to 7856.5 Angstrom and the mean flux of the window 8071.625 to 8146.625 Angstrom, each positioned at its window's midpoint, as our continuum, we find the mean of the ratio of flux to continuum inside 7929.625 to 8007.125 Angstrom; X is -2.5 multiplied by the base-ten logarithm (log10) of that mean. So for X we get 0.01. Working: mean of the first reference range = 11.3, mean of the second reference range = 11.3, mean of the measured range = 11.2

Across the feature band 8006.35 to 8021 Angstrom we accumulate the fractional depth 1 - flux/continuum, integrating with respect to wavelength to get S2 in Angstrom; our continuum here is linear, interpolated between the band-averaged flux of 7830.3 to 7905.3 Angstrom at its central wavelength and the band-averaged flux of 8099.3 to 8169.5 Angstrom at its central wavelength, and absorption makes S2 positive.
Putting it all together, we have -0.29 Angstrom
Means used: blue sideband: 11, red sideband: 11.4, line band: 11.5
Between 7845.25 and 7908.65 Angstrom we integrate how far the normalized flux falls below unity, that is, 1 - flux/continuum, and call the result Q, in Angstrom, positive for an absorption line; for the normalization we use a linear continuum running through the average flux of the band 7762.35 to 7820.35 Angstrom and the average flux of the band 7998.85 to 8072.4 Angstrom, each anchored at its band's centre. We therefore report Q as 2.2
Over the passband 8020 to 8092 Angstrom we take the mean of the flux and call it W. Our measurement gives 11.2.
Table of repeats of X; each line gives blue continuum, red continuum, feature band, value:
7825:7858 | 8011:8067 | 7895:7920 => 0.070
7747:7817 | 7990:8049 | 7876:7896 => 0.031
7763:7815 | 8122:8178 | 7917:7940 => 0.054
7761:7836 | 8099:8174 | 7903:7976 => 0.047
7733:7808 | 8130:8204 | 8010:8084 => 0.000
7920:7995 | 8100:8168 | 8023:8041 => 0.012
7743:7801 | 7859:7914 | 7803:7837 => -0.057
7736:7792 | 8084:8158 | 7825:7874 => 0.002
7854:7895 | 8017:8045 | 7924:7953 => 0.026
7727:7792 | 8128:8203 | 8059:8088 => 0.011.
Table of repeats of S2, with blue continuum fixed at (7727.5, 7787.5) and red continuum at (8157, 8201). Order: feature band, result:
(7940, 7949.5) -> 0.6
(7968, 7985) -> -0.4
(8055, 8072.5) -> -0.3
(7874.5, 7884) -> 0.2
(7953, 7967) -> -0.1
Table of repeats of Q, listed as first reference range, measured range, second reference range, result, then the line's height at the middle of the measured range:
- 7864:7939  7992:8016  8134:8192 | -1.0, 11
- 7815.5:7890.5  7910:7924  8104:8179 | 0.9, 11.2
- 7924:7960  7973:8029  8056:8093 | -1.4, 11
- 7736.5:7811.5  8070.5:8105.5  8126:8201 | 0.2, 11.3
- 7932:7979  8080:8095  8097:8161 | 0.1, 11.3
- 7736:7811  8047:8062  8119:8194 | -0.2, 11.4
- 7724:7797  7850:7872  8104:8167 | 0.3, 11.1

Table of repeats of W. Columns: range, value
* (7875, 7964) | 10.8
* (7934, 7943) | 10.7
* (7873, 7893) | 11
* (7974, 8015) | 11.4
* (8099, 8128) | 11.3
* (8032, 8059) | 11.5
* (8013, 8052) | 11.3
